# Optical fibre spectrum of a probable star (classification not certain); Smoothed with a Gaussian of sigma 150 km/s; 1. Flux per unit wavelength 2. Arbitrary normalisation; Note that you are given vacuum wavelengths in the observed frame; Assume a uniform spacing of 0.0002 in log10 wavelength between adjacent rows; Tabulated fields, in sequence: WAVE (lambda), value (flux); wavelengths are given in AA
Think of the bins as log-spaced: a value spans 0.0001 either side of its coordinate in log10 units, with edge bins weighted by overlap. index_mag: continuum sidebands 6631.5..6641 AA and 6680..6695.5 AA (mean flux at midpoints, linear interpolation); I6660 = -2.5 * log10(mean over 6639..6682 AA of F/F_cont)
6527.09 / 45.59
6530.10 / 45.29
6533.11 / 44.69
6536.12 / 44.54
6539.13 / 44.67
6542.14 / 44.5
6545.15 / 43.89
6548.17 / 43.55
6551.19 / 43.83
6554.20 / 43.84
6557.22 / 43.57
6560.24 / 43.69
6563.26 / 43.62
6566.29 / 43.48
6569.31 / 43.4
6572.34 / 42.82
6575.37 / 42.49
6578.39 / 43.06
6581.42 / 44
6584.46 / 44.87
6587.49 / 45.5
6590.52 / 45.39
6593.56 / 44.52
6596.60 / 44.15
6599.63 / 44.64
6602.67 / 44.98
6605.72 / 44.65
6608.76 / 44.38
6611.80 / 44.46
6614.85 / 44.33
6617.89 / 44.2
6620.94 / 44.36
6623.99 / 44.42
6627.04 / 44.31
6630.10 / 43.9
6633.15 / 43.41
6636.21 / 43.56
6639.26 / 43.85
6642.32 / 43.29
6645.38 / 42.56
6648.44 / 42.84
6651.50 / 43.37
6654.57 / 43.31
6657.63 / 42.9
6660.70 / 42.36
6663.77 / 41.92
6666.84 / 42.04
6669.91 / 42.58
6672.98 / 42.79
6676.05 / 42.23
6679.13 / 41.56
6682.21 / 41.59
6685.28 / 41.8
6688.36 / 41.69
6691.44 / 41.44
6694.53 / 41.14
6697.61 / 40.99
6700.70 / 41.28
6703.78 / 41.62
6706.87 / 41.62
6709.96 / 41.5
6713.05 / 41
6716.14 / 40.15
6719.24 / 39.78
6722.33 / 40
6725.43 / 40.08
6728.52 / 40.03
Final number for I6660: 0.00 mag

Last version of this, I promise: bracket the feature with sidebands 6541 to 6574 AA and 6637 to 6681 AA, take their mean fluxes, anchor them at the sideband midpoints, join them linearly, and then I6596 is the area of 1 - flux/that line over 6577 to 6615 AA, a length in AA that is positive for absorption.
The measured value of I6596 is -1.12 AA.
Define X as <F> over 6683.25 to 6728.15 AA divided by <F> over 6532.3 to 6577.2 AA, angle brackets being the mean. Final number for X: 0.94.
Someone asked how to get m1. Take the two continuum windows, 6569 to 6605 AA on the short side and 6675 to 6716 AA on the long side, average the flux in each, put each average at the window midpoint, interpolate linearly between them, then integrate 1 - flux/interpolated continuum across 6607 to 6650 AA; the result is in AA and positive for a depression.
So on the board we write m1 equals -0.71 AA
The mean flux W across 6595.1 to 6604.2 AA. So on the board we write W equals 44.6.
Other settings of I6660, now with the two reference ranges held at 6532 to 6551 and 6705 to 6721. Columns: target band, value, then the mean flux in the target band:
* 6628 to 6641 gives -0.03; 43.7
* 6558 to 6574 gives 0.01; 43.4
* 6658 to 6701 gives -0.01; 41.9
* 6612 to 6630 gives -0.04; 44.3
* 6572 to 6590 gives -0.01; 44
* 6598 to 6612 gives -0.04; 44.7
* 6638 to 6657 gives -0.03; 43.2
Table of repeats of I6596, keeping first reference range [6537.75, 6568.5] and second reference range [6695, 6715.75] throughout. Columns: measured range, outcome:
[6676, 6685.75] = 0.0 AA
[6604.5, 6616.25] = -0.4 AA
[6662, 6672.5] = -0.1 AA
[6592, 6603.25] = -0.4 AA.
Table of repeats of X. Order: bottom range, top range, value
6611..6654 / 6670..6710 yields 0.95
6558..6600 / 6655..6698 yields 0.96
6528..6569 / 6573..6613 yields 1.01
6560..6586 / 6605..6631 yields 1.02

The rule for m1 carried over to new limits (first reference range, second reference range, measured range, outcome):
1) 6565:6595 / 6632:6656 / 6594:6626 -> -0.60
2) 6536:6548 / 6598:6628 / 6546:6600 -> 0.58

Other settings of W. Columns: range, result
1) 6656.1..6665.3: 42.4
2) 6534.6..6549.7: 44.2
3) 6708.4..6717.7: 40.9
